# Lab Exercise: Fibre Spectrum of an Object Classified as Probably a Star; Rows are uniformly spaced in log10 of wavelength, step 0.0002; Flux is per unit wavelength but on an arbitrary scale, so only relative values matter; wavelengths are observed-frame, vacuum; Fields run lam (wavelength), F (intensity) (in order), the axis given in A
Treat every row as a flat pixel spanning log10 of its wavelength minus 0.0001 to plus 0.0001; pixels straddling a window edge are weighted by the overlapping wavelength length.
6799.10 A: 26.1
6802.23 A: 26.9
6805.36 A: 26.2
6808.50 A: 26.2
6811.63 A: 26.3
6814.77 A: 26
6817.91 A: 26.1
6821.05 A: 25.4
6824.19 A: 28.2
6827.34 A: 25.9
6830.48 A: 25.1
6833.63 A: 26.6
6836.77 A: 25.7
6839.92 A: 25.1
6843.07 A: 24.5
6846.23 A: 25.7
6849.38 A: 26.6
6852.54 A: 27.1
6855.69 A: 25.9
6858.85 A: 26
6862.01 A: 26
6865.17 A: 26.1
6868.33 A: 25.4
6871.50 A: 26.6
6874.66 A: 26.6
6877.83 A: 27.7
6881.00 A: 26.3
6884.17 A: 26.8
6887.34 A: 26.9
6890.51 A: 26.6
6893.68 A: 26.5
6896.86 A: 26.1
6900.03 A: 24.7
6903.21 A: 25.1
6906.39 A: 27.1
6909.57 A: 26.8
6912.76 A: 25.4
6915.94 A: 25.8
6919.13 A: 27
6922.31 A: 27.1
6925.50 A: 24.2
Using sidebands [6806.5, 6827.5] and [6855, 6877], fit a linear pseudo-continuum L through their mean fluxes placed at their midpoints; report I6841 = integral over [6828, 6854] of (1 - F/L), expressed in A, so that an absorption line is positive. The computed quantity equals 0.4 A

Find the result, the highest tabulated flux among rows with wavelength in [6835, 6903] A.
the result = 27.7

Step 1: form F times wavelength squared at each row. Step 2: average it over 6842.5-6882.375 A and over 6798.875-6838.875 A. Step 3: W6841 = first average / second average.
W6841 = 1.01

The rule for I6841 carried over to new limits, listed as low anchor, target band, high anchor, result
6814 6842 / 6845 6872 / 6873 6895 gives 0.28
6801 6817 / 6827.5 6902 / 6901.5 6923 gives 0.53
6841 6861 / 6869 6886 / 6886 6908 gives -0.44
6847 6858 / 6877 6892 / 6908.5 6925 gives -0.27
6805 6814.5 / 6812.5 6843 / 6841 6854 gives 0.14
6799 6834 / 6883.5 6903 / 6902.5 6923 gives 0.12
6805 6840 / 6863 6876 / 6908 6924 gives 0.05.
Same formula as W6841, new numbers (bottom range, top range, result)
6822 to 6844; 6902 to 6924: 1.04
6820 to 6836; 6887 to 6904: 1.01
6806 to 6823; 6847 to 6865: 1.02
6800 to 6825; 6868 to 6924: 1.03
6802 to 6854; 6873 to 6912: 1.03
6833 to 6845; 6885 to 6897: 1.06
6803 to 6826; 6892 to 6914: 1.01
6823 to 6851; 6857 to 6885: 1.03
